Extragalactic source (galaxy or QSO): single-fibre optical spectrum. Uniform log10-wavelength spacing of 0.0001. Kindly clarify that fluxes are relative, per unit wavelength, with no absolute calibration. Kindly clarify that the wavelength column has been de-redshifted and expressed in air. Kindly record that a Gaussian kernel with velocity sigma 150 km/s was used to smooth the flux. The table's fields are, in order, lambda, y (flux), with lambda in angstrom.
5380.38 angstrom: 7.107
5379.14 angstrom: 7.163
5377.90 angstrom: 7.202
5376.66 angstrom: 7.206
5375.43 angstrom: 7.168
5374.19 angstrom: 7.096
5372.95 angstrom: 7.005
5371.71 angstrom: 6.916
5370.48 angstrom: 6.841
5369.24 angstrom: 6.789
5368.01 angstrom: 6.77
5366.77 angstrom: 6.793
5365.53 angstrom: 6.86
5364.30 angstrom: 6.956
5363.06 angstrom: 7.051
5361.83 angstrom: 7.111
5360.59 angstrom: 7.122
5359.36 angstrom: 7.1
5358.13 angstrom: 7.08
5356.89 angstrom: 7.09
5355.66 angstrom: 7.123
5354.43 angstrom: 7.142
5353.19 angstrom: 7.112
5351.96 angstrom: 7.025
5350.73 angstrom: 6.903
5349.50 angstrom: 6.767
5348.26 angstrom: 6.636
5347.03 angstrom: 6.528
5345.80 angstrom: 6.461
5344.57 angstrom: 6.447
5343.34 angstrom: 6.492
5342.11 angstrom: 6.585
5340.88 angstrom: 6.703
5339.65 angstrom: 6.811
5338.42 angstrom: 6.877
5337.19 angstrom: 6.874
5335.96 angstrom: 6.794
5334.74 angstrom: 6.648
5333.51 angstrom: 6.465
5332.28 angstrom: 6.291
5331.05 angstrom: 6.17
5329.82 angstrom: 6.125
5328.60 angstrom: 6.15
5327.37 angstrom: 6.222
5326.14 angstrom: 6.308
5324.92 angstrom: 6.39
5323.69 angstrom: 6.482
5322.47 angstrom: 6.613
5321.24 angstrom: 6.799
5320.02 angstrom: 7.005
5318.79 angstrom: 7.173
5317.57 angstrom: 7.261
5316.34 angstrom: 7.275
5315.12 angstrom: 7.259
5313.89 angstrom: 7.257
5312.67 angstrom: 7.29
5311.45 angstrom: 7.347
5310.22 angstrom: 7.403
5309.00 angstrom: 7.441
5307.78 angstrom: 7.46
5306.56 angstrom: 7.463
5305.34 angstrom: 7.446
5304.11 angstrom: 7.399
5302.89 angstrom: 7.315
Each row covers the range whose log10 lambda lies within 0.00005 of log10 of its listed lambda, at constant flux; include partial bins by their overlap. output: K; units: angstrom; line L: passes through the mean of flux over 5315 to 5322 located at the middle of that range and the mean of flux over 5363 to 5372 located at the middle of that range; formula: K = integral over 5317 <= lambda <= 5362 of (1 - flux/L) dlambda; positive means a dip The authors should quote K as 1.8 angstrom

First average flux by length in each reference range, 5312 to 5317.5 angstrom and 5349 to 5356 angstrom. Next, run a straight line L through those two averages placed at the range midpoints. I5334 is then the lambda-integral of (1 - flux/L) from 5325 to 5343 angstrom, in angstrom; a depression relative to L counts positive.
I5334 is 1.61 angstrom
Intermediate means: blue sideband 7.27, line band 6.5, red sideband 7.01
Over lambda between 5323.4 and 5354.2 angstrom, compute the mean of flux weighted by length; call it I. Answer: 6.58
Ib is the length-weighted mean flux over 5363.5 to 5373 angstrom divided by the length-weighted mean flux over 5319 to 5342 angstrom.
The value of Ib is 1.0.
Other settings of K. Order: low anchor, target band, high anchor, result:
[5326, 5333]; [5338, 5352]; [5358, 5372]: -0.3 angstrom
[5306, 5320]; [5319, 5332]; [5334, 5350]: 1.1 angstrom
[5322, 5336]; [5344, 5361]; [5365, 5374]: -0.6 angstrom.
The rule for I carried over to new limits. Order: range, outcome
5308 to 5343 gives 6.79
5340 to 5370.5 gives 6.86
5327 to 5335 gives 6.28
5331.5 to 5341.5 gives 6.67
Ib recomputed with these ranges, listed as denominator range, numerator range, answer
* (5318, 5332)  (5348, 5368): 1.07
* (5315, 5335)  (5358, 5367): 1.06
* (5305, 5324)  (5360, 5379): 0.97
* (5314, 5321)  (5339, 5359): 0.95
